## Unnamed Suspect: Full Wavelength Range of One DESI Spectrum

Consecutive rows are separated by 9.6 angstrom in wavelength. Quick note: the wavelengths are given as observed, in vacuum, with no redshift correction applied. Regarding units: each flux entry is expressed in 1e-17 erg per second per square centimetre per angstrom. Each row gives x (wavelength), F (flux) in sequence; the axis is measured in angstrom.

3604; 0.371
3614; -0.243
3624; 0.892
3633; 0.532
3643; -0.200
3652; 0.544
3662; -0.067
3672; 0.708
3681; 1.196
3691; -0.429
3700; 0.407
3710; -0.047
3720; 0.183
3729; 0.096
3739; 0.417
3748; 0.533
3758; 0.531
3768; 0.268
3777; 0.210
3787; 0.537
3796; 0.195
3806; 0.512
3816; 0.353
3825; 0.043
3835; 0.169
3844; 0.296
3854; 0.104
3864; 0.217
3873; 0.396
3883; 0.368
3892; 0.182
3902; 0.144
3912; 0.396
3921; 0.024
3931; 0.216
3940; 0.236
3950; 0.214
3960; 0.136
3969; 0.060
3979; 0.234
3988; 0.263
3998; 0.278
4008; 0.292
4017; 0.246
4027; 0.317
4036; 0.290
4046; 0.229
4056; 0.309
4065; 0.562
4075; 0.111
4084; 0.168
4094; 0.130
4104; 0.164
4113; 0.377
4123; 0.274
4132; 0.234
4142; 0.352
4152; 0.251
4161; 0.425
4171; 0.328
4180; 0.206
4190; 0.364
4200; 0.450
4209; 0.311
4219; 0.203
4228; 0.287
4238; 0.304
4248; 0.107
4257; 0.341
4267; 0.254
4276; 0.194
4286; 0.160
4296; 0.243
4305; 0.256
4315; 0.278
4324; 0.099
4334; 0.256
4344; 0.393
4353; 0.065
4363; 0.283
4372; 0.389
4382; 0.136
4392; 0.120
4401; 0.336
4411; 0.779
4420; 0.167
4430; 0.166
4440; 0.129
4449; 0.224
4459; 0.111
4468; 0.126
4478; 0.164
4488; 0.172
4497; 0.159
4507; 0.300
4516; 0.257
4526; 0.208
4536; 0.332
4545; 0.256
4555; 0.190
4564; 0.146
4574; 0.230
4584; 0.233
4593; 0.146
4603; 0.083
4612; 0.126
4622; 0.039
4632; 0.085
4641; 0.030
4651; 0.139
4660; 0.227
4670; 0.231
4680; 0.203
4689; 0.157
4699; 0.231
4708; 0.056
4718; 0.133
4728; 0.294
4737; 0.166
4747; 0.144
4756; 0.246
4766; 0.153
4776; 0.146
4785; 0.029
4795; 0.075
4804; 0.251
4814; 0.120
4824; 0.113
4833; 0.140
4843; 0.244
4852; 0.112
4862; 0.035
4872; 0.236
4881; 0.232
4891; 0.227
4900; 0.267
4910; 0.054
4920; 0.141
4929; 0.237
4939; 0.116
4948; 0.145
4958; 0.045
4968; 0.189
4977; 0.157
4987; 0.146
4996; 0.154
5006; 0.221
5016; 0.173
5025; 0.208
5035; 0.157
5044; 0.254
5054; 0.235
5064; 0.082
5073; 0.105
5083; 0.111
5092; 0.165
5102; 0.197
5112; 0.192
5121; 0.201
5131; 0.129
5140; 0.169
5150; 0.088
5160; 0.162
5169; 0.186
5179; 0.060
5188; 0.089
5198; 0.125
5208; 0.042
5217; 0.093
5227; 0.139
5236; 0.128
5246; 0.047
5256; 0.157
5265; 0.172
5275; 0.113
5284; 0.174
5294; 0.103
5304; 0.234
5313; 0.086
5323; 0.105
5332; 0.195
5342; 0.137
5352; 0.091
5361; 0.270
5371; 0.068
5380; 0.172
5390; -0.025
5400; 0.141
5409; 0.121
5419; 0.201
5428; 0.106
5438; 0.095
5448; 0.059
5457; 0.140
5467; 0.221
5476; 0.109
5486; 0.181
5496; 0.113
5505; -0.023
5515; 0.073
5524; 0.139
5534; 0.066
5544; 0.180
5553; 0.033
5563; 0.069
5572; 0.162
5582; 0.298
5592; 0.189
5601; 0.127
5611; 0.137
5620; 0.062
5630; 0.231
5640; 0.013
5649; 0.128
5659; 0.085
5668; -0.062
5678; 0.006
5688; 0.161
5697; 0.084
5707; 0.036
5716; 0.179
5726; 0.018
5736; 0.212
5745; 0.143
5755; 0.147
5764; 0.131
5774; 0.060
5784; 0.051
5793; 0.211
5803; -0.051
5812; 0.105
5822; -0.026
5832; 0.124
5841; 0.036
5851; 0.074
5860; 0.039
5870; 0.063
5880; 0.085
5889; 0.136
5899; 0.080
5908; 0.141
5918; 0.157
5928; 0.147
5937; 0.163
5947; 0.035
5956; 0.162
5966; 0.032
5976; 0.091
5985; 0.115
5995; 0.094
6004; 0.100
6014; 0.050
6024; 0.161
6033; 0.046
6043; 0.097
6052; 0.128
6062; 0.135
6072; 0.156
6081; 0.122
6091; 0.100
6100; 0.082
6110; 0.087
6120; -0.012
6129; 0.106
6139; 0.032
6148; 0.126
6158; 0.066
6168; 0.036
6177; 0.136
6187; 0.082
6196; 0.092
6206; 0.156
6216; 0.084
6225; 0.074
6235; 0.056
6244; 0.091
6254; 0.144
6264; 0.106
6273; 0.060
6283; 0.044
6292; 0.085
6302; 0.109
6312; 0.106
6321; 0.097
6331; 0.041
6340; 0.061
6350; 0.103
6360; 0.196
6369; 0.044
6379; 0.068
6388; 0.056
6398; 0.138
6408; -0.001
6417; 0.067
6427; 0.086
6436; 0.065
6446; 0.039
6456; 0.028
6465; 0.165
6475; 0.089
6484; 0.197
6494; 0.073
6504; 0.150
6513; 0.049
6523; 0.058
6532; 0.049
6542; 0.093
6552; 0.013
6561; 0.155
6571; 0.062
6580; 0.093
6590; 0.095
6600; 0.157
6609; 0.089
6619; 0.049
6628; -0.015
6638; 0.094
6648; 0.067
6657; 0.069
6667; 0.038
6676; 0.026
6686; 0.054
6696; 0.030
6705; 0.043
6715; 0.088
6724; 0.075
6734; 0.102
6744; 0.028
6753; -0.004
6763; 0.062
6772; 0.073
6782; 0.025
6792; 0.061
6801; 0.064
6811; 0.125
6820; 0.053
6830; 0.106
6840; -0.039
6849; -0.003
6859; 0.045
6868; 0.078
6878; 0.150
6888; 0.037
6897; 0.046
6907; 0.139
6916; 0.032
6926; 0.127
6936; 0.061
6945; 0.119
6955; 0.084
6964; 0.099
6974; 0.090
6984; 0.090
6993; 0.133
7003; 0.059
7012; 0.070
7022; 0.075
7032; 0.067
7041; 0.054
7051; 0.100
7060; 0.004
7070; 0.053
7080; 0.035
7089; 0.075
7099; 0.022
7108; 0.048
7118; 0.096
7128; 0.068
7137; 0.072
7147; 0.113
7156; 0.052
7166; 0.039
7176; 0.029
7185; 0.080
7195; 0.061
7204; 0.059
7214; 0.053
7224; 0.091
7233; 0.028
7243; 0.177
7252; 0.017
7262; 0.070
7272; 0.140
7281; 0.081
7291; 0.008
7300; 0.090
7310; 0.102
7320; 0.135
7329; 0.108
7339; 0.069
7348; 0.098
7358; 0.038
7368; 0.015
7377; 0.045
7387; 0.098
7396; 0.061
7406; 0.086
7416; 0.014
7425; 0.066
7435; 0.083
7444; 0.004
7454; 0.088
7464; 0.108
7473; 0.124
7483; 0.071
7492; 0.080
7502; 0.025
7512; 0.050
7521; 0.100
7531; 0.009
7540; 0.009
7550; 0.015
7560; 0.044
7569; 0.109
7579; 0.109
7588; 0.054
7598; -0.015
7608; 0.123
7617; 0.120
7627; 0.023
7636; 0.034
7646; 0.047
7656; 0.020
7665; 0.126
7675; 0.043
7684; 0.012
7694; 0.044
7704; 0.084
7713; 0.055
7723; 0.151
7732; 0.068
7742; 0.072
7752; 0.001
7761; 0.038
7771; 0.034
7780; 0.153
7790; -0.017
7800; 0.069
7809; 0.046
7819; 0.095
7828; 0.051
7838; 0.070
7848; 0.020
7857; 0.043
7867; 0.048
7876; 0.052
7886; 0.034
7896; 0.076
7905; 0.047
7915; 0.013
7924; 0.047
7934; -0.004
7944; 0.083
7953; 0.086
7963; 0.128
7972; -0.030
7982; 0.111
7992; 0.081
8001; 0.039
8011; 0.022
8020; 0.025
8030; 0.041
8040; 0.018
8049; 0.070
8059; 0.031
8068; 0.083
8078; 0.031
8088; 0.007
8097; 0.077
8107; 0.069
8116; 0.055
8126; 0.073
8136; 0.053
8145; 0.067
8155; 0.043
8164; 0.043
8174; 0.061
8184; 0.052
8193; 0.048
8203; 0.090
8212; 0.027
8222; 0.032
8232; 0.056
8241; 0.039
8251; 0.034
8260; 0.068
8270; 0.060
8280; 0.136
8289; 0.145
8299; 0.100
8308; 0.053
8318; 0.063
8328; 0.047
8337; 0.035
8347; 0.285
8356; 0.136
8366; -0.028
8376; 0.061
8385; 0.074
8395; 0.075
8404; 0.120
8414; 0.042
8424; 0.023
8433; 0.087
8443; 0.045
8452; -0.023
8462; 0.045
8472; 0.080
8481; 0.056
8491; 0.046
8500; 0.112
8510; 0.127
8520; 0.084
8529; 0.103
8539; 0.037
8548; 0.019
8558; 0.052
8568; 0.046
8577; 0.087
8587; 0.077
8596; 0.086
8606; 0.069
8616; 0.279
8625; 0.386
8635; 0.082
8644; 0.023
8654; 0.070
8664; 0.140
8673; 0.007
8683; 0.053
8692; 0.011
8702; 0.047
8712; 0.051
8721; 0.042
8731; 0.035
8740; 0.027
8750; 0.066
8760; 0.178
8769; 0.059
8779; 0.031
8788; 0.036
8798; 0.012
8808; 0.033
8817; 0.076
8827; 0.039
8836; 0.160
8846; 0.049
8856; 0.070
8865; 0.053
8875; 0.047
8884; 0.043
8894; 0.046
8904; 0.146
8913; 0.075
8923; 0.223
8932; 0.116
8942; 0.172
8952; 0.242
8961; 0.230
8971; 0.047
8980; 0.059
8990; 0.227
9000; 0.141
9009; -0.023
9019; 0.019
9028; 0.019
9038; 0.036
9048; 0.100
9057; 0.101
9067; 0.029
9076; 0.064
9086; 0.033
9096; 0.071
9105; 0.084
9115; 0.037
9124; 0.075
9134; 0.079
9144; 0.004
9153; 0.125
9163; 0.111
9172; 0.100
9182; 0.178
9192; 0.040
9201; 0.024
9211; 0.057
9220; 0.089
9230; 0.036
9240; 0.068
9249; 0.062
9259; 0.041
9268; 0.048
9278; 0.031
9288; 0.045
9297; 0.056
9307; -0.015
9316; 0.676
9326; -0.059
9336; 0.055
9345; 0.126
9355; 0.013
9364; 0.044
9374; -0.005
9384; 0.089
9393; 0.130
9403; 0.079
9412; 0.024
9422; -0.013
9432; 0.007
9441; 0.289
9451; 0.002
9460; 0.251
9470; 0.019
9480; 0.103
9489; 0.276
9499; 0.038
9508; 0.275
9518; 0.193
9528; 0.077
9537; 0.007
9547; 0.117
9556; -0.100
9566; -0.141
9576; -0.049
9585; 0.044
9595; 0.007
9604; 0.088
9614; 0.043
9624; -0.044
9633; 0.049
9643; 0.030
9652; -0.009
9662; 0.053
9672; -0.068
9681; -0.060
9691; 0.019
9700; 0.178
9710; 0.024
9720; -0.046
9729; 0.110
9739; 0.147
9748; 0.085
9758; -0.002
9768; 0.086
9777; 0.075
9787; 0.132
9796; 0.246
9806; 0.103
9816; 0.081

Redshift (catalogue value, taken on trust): 1.31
